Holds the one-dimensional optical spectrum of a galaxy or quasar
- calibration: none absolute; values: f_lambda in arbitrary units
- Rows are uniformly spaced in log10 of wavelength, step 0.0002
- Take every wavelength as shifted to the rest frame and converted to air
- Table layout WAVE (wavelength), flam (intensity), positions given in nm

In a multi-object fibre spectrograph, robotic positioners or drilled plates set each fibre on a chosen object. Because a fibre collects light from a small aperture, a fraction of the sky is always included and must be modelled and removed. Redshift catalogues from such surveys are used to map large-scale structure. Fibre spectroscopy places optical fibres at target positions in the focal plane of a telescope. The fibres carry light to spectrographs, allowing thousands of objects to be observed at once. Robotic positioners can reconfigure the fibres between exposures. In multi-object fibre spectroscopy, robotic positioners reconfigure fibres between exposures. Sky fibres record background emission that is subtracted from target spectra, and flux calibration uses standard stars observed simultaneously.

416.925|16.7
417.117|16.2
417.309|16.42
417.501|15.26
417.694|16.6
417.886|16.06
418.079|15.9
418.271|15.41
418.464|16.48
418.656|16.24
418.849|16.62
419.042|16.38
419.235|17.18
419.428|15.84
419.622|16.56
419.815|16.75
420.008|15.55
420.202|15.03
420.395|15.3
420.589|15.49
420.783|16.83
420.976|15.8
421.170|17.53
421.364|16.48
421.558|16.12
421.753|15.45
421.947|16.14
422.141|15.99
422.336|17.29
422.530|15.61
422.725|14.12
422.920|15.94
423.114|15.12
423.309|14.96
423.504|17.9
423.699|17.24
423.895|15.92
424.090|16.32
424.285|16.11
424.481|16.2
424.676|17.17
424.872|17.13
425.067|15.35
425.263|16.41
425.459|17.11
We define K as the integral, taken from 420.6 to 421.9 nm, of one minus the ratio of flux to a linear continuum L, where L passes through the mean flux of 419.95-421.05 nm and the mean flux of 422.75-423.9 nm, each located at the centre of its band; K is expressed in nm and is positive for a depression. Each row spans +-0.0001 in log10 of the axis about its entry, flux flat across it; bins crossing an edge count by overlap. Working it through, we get -0.043 nm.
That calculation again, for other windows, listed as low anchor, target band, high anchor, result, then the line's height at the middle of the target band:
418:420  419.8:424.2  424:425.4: 0.09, 16.4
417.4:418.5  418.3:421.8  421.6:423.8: -0.06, 15.9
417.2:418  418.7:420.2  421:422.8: -0.02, 16.1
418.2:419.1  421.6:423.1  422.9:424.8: 0.05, 16.3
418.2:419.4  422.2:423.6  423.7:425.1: 0.05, 16.4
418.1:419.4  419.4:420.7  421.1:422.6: 0.04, 16.3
